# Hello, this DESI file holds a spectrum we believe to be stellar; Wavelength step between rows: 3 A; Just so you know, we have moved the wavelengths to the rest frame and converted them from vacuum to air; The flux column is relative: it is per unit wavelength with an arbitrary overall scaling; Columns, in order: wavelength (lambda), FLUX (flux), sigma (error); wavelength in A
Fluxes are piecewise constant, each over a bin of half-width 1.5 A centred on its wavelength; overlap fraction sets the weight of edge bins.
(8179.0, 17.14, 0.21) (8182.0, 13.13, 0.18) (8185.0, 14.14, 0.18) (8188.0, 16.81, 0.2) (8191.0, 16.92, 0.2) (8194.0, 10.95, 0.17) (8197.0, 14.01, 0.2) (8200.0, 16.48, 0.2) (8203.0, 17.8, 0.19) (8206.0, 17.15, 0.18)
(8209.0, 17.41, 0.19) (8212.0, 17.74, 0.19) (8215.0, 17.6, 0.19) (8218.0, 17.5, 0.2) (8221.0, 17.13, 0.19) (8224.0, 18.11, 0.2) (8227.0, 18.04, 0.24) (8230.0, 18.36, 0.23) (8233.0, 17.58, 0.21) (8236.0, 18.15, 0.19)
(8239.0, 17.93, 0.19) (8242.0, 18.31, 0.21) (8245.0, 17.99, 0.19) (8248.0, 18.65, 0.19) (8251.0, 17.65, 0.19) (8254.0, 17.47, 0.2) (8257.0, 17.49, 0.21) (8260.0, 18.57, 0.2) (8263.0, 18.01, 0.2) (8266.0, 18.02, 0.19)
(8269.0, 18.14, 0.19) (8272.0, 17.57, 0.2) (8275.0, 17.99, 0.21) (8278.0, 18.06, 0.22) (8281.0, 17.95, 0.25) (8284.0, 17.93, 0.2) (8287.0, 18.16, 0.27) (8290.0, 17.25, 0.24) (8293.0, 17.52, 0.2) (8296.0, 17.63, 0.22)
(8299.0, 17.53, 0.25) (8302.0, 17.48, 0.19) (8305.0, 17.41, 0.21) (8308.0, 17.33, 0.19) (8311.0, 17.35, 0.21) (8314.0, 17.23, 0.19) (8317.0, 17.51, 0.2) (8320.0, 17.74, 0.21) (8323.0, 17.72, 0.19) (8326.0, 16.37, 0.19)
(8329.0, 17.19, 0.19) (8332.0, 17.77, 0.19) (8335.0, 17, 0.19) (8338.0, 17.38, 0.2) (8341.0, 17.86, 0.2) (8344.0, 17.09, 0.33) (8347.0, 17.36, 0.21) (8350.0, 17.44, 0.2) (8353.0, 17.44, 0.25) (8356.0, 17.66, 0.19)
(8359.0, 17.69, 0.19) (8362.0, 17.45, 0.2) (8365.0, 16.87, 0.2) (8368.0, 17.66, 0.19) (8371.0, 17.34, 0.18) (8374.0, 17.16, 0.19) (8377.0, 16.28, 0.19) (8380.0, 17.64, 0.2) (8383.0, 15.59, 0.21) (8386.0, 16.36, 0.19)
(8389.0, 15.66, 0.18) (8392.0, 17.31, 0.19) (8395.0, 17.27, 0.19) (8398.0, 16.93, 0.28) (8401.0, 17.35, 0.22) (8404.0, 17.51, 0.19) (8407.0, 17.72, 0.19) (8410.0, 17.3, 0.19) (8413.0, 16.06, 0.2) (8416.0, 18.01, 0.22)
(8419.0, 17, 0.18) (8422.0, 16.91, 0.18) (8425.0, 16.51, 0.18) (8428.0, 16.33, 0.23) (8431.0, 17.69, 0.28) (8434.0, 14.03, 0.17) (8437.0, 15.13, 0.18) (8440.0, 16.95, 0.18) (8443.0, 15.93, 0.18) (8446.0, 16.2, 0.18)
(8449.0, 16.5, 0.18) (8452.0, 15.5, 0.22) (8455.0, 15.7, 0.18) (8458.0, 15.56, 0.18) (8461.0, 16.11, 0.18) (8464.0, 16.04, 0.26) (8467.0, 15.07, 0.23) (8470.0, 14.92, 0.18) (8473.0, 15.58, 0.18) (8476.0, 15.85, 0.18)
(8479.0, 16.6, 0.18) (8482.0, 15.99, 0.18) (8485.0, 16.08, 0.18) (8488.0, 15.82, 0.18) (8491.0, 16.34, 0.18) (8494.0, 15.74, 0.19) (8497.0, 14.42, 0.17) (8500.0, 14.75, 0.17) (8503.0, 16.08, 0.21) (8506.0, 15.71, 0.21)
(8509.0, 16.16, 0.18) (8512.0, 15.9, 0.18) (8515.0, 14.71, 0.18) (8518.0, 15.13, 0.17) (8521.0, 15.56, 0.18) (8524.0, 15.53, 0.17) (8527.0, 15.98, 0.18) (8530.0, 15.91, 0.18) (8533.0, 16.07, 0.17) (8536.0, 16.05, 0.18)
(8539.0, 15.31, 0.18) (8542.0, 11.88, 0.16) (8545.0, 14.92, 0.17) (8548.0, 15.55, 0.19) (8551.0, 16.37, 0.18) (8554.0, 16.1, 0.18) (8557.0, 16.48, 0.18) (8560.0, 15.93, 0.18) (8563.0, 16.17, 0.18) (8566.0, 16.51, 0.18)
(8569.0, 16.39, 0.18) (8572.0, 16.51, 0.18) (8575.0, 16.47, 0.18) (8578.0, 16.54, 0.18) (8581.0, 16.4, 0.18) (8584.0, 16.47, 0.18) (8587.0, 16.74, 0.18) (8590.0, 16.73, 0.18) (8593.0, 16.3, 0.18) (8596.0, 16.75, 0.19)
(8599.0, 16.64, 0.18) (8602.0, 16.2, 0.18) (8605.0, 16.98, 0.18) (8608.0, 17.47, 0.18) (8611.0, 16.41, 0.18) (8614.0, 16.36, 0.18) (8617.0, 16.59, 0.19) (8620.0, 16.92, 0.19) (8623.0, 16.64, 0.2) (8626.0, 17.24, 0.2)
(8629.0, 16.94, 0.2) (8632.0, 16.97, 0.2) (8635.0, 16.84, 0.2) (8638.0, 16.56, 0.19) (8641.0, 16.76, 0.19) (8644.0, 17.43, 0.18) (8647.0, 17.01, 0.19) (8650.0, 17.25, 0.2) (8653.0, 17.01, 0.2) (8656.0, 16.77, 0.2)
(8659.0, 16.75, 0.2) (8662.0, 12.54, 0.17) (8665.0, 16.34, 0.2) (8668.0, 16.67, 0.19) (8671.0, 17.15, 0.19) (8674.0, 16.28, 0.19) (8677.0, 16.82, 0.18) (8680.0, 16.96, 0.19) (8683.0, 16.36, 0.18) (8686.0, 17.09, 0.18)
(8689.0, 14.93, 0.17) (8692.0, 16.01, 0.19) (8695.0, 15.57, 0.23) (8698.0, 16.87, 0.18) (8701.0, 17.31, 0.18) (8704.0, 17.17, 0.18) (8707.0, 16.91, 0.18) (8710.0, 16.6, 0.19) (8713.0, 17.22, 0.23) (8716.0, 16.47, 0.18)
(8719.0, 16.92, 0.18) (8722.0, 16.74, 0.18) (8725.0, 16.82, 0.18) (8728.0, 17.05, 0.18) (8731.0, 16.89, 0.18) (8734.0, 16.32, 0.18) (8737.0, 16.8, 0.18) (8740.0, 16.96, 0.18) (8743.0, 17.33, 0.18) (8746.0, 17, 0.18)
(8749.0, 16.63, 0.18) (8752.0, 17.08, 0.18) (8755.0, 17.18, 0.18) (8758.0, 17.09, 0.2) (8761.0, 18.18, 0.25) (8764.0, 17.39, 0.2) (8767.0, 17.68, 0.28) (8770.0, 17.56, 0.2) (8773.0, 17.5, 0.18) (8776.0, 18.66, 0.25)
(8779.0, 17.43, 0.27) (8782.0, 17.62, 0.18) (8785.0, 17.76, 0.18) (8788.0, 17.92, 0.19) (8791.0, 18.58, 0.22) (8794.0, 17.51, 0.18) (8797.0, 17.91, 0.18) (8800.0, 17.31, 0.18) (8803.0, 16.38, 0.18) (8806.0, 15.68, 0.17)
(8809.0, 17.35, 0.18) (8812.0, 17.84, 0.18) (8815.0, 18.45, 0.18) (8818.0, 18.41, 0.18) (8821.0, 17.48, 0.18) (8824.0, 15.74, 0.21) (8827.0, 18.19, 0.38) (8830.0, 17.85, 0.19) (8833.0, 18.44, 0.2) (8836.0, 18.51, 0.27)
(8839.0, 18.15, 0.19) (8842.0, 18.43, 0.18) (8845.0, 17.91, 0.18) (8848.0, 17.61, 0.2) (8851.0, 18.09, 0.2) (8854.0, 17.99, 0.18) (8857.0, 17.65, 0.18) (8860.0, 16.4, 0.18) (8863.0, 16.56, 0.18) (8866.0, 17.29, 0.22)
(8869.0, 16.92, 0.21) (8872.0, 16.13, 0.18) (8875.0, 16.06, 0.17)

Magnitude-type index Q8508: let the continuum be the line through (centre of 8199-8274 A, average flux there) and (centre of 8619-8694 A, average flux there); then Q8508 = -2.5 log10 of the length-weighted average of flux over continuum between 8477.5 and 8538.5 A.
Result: 0.09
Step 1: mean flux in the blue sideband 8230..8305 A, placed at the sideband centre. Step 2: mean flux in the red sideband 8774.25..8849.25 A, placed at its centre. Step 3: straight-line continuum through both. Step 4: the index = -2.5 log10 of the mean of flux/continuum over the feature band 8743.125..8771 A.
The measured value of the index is 0.03 mag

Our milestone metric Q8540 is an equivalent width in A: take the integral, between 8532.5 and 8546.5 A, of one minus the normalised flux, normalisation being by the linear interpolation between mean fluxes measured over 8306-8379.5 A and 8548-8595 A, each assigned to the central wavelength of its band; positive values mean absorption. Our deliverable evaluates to 1.5 A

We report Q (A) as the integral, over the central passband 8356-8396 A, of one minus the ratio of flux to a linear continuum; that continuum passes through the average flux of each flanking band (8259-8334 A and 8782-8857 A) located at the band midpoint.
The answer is 1.6 A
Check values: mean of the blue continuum 17.6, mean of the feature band 17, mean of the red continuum 17.7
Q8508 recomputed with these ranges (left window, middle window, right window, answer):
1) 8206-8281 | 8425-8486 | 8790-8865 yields 0.121 mag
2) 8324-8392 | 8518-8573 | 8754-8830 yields 0.105 mag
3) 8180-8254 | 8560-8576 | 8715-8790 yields 0.050 mag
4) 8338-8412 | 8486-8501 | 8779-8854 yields 0.123 mag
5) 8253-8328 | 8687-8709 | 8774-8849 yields 0.082 mag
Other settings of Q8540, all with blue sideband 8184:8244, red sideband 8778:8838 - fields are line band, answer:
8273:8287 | -0.8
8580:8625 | 1.9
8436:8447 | 0.7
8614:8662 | 1.8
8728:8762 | 1.0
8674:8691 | 1.0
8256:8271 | -0.9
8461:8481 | 1.8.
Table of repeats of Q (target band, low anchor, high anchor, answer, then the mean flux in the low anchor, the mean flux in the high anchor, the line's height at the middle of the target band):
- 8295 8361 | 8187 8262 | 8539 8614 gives -1.8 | 17.3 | 16.2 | 17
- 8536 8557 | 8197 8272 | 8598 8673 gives 2.1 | 17.7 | 16.7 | 16.9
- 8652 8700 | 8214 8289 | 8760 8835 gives 3.9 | 17.9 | 17.6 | 17.7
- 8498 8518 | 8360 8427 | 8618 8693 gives 1.6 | 17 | 16.6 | 16.8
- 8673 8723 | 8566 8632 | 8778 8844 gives 1.6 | 16.7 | 17.7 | 17.1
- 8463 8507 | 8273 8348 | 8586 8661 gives 3.7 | 17.5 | 16.8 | 17.1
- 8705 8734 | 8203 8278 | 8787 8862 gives 1.4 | 17.9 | 17.7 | 17.7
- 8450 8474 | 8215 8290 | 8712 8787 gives 2.8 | 17.9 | 17.2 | 17.6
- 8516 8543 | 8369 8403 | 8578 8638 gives 2.3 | 16.8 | 16.7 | 16.8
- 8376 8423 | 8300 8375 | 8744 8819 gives 1.3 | 17.4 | 17.5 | 17.4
